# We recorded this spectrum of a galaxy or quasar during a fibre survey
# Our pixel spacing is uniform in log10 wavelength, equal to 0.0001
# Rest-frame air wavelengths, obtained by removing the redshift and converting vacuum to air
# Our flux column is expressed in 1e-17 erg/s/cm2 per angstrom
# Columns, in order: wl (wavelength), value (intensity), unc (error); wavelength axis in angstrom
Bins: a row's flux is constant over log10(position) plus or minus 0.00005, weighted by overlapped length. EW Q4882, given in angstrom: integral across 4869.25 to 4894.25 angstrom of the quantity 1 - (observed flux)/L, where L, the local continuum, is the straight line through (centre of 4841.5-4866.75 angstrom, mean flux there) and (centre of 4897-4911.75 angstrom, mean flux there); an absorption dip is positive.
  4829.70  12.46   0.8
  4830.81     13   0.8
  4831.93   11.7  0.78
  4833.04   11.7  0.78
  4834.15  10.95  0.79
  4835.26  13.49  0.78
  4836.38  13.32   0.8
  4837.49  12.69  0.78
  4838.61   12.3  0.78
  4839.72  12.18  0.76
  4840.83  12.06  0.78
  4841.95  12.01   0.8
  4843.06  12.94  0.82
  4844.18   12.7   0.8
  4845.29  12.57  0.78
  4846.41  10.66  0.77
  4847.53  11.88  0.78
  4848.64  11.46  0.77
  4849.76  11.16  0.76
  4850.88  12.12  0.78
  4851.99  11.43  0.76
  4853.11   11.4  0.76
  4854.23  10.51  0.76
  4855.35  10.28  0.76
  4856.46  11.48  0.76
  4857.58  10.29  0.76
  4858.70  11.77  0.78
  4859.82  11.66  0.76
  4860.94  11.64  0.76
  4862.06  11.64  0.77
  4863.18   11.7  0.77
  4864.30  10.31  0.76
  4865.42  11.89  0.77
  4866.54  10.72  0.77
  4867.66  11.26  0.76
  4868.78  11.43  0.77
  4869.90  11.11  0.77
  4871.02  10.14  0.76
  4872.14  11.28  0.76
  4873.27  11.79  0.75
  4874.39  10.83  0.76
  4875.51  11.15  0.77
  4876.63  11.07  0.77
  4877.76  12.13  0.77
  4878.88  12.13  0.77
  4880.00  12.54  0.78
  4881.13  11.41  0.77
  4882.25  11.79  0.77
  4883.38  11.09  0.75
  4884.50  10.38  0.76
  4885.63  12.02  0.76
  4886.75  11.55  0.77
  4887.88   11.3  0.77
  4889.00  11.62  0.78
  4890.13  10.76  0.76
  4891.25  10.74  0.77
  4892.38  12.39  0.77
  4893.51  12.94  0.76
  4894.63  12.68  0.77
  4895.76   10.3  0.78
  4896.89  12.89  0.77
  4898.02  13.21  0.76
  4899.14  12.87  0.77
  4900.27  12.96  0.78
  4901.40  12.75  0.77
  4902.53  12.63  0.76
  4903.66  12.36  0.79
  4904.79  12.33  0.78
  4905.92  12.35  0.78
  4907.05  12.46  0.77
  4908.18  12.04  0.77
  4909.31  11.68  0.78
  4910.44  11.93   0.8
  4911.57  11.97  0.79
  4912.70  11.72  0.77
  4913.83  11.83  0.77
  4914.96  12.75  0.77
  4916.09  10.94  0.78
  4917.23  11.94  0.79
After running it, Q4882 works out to 1.1 angstrom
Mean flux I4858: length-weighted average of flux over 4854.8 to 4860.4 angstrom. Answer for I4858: 11.1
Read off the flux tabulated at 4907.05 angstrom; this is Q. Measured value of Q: 12.46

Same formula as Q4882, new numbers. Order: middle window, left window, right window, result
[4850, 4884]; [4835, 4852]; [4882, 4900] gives 1.9 angstrom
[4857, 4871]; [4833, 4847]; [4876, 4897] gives 0.8 angstrom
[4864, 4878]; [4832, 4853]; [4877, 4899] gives 0.9 angstrom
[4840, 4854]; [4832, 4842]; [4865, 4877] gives 0.1 angstrom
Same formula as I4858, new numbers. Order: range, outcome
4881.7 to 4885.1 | 11.1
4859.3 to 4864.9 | 11.4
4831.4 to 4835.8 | 12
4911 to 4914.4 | 11.9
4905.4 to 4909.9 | 12.1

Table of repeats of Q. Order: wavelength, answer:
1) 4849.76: 11.16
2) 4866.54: 10.72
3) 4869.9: 11.11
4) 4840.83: 12.06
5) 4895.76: 10.3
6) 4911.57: 11.97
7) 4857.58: 10.29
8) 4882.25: 11.79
